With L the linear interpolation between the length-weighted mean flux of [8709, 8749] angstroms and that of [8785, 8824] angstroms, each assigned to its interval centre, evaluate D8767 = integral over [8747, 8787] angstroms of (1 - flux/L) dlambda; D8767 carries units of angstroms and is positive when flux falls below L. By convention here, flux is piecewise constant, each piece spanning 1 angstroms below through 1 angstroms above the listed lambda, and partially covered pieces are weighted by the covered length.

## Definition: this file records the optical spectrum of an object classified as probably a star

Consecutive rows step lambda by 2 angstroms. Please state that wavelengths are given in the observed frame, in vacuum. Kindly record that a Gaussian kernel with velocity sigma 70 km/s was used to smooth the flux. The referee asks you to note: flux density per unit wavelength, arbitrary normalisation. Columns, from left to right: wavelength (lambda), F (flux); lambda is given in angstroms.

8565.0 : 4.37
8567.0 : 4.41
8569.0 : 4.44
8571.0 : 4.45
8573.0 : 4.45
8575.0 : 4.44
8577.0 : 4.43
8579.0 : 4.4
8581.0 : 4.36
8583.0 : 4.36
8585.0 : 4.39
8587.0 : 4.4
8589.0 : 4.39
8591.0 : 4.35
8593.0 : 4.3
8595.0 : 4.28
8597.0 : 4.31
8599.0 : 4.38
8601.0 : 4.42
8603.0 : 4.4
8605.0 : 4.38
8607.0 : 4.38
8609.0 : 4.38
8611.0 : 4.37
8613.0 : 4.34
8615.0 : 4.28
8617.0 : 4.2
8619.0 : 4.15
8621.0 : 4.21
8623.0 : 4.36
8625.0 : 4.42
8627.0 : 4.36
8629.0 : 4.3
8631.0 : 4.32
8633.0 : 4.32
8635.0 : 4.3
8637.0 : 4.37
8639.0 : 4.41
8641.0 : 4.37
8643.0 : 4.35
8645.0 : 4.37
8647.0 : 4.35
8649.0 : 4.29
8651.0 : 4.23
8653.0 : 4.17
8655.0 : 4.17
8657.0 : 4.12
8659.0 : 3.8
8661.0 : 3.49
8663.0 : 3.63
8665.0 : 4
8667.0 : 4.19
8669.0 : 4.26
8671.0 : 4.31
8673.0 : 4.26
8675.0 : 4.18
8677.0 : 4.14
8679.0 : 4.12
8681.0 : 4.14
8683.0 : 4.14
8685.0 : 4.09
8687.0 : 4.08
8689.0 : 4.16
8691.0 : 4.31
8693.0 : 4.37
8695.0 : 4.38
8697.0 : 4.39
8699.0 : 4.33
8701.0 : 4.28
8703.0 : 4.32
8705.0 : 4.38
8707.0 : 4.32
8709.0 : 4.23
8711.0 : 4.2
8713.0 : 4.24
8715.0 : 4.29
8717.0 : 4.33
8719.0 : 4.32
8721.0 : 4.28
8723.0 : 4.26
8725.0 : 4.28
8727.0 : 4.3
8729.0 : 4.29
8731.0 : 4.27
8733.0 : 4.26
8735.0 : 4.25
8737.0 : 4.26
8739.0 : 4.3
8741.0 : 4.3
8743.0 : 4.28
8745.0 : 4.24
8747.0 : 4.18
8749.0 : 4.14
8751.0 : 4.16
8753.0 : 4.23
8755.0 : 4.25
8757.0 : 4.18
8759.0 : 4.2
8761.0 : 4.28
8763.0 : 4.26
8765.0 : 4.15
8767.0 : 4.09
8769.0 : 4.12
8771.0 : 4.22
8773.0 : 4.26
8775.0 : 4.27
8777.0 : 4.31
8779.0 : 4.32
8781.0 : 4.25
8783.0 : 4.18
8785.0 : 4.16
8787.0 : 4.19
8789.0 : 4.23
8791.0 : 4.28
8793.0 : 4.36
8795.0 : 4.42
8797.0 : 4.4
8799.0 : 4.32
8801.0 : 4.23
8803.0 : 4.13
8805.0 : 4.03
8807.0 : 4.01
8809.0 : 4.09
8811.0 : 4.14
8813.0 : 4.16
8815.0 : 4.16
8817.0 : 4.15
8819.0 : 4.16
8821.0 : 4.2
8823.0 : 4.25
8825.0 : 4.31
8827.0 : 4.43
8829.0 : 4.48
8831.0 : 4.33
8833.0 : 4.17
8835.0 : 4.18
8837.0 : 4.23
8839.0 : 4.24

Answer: 0.2 angstroms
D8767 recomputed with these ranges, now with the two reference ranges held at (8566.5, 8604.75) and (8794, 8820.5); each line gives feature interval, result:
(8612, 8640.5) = 0.3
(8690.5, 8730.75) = -0.3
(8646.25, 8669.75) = 1.5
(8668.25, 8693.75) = 0.6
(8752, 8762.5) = 0.0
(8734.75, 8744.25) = -0.1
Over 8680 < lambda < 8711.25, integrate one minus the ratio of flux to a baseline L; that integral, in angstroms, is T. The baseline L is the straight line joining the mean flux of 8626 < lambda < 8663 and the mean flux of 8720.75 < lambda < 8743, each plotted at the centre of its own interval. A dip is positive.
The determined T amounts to -0.1 angstroms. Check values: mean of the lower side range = 4.21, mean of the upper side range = 4.28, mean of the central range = 4.26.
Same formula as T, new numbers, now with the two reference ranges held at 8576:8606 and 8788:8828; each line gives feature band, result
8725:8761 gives 0.2 angstroms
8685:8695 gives 0.2 angstroms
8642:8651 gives 0.0 angstroms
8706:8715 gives 0.1 angstroms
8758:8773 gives 0.2 angstroms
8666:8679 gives 0.3 angstroms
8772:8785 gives 0.0 angstroms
